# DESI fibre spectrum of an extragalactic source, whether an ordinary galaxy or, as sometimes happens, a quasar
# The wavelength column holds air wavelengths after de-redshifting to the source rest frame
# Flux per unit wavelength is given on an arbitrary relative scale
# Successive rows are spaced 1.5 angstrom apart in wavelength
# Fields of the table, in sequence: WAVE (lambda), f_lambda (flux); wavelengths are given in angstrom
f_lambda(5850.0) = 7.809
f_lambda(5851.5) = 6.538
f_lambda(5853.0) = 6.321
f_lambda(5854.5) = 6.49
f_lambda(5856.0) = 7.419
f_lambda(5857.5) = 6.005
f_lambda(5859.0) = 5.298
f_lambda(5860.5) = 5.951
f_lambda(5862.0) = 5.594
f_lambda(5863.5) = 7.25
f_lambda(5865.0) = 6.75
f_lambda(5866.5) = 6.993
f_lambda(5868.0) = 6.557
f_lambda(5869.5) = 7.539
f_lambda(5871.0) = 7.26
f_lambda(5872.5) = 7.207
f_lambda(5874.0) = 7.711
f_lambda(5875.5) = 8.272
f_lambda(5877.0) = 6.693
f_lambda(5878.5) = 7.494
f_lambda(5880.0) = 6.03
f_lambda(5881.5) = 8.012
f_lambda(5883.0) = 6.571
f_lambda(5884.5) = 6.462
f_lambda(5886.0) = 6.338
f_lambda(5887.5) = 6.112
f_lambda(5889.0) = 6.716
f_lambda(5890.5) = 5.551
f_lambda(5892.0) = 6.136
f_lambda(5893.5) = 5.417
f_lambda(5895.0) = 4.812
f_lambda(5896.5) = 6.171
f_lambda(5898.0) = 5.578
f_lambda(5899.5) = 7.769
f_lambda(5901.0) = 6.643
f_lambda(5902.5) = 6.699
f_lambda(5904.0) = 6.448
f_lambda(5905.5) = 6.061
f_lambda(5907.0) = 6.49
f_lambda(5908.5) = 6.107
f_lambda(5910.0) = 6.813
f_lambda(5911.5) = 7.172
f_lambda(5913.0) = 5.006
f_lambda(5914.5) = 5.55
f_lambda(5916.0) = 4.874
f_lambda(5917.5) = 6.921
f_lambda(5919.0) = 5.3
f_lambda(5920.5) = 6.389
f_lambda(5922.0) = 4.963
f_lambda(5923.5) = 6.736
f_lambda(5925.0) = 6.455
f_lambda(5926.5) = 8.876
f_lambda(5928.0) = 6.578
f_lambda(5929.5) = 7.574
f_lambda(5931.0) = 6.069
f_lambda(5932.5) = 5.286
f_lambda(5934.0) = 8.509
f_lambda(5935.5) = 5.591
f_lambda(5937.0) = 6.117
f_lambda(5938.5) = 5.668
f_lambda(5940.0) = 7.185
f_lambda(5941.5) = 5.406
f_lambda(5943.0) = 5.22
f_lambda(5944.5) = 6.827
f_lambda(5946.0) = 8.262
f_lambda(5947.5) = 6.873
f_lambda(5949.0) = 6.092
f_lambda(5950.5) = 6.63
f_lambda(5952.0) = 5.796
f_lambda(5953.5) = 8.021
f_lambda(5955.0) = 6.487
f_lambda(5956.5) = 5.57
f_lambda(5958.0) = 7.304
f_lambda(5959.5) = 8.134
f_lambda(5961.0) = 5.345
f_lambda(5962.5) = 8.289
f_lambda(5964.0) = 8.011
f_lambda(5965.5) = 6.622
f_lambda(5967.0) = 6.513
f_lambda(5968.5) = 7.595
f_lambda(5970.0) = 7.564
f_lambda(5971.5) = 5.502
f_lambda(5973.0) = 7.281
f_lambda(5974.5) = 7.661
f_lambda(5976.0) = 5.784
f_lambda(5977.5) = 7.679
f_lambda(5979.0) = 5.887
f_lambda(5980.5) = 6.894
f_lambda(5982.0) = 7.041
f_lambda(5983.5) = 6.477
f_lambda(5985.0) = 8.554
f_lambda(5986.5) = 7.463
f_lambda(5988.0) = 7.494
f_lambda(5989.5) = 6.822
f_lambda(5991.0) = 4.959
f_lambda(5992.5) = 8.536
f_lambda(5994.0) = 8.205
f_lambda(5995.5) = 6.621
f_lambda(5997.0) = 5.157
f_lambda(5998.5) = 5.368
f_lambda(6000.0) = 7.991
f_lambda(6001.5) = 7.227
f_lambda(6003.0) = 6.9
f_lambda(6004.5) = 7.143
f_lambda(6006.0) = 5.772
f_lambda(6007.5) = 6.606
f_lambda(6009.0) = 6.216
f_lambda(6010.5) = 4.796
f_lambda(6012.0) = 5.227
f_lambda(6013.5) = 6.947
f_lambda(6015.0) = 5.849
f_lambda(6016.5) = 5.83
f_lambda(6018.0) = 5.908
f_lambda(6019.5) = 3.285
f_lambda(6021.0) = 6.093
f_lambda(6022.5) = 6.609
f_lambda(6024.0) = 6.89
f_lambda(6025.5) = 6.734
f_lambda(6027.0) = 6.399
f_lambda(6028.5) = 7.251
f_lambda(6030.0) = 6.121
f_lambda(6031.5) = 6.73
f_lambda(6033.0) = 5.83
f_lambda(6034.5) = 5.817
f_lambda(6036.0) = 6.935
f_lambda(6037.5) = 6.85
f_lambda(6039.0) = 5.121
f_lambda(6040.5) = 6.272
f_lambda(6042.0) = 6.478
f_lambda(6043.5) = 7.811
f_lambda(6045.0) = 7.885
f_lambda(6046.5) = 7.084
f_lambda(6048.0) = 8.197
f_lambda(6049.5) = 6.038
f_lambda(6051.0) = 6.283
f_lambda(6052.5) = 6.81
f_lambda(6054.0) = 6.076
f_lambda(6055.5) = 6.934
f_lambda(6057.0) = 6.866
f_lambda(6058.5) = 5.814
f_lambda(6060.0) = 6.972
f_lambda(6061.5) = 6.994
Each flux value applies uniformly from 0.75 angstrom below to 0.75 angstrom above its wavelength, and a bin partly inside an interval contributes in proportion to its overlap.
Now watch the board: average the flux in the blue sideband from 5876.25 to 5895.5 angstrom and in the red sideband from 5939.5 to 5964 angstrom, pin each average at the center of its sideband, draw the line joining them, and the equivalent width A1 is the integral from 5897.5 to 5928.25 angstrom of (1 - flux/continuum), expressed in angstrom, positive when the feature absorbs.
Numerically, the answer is 0.8 angstrom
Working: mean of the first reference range 6.35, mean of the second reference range 6.75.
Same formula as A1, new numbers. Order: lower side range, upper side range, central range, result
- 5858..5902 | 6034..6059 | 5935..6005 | -1.82 angstrom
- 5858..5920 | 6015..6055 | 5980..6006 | -2.12 angstrom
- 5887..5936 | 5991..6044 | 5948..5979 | -2.68 angstrom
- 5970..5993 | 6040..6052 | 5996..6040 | 4.96 angstrom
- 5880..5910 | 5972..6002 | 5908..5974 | 0.60 angstrom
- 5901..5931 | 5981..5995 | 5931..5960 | 0.81 angstrom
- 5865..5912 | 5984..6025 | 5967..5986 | -1.39 angstrom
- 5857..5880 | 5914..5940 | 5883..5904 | 1.31 angstrom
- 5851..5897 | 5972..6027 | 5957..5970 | -1.31 angstrom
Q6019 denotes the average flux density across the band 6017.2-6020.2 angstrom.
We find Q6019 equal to 4.64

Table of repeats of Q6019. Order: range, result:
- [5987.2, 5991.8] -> 6.46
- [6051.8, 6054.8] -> 6.45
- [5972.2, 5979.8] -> 6.85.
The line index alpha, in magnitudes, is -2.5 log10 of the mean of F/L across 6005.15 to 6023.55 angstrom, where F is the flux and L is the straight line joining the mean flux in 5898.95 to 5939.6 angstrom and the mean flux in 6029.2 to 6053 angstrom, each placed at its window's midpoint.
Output 0.14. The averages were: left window 6.4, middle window 5.79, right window 6.64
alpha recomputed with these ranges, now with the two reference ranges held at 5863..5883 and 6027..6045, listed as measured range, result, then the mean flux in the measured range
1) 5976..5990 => -0.05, 7.08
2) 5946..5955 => 0.01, 6.8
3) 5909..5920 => 0.18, 5.96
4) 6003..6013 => 0.10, 6.06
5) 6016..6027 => 0.11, 5.94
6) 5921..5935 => 0.03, 6.75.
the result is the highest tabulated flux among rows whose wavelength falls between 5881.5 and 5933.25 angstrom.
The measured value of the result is 8.876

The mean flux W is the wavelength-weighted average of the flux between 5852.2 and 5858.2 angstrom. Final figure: 6.56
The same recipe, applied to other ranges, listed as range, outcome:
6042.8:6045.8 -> 7.84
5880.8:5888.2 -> 6.69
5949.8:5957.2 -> 6.51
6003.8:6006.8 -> 6.45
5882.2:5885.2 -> 6.54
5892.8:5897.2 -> 5.46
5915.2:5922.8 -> 5.7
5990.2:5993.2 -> 6.72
